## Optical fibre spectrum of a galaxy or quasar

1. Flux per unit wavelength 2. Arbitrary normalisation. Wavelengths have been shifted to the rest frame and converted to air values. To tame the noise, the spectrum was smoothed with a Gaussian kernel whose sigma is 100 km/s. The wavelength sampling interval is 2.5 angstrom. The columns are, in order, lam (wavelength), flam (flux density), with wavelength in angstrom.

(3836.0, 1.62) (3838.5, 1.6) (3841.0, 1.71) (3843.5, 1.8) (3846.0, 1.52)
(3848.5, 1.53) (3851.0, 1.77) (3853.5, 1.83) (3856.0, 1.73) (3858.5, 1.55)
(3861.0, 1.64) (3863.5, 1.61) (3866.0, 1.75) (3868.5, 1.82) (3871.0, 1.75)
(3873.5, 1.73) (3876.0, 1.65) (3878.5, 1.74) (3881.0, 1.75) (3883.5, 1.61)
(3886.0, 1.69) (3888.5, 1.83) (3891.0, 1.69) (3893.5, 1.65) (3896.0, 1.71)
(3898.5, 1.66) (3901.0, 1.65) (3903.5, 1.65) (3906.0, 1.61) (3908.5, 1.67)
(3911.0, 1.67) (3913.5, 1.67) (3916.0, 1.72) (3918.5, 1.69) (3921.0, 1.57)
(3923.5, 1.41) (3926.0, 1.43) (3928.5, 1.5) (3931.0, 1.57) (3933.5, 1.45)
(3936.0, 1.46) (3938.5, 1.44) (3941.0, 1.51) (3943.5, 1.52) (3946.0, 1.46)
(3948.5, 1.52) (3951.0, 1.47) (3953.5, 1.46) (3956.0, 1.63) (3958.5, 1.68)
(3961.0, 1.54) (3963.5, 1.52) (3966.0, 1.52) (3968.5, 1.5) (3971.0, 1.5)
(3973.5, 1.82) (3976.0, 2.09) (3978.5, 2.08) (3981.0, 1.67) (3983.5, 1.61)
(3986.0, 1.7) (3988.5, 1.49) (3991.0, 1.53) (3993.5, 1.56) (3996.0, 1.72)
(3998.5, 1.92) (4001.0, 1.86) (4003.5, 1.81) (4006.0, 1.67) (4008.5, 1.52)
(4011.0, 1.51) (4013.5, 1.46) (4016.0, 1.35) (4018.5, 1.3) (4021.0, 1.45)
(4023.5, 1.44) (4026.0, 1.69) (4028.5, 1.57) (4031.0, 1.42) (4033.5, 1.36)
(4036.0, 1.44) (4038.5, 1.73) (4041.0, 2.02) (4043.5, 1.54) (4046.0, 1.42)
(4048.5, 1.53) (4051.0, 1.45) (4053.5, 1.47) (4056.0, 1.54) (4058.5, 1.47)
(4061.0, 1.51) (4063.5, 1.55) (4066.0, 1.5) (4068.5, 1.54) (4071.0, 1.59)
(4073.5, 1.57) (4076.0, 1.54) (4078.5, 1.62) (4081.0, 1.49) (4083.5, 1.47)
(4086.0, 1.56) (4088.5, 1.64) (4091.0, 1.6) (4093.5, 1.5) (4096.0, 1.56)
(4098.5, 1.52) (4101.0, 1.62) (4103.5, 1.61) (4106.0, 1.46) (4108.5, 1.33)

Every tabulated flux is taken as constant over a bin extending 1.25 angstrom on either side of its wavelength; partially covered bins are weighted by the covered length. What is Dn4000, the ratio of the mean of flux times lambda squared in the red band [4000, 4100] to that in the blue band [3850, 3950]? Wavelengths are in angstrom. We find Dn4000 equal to 1.02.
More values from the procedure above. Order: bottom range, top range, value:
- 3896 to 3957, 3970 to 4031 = 1.09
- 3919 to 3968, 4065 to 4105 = 1.11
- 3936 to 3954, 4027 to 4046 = 1.11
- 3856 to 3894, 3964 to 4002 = 1.06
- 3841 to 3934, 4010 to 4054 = 0.98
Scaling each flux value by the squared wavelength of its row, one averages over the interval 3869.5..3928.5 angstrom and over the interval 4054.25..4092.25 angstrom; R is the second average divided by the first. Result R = 1.0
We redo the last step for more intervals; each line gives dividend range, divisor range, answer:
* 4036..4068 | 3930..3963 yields 1.08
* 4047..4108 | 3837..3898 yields 1.01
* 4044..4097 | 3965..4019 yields 0.96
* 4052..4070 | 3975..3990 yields 0.89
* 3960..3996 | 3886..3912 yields 1.03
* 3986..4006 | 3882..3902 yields 1.06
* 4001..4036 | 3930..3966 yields 1.03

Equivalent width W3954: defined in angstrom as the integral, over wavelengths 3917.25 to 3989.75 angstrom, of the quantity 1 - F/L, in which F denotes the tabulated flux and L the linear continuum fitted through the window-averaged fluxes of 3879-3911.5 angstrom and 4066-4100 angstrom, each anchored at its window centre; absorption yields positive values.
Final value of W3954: 2.7 angstrom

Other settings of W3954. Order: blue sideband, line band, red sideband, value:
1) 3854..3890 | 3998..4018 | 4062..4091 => -0.1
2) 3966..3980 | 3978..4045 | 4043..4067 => 1.6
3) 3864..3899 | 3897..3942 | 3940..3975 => 1.6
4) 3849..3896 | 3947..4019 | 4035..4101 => -0.1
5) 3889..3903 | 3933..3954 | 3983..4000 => 2.4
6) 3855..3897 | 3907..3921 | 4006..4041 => -0.2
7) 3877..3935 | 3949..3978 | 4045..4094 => -0.5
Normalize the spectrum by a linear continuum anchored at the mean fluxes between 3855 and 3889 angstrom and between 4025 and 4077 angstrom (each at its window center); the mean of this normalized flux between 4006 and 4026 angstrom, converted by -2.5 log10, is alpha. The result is 0.08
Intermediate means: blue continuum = 1.7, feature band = 1.46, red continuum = 1.54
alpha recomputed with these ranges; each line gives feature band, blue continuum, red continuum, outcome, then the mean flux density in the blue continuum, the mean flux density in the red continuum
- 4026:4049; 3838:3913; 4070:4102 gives 0.01 mag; 1.69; 1.56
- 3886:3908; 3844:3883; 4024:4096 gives -0.01 mag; 1.69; 1.55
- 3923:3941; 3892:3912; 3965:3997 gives 0.13 mag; 1.66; 1.68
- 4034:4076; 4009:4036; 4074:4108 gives -0.04 mag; 1.46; 1.55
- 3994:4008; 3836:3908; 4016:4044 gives -0.14 mag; 1.69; 1.53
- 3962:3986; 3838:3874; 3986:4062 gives -0.07 mag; 1.69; 1.56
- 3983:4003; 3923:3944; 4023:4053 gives -0.11 mag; 1.48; 1.55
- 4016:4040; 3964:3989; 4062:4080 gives 0.09 mag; 1.7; 1.56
